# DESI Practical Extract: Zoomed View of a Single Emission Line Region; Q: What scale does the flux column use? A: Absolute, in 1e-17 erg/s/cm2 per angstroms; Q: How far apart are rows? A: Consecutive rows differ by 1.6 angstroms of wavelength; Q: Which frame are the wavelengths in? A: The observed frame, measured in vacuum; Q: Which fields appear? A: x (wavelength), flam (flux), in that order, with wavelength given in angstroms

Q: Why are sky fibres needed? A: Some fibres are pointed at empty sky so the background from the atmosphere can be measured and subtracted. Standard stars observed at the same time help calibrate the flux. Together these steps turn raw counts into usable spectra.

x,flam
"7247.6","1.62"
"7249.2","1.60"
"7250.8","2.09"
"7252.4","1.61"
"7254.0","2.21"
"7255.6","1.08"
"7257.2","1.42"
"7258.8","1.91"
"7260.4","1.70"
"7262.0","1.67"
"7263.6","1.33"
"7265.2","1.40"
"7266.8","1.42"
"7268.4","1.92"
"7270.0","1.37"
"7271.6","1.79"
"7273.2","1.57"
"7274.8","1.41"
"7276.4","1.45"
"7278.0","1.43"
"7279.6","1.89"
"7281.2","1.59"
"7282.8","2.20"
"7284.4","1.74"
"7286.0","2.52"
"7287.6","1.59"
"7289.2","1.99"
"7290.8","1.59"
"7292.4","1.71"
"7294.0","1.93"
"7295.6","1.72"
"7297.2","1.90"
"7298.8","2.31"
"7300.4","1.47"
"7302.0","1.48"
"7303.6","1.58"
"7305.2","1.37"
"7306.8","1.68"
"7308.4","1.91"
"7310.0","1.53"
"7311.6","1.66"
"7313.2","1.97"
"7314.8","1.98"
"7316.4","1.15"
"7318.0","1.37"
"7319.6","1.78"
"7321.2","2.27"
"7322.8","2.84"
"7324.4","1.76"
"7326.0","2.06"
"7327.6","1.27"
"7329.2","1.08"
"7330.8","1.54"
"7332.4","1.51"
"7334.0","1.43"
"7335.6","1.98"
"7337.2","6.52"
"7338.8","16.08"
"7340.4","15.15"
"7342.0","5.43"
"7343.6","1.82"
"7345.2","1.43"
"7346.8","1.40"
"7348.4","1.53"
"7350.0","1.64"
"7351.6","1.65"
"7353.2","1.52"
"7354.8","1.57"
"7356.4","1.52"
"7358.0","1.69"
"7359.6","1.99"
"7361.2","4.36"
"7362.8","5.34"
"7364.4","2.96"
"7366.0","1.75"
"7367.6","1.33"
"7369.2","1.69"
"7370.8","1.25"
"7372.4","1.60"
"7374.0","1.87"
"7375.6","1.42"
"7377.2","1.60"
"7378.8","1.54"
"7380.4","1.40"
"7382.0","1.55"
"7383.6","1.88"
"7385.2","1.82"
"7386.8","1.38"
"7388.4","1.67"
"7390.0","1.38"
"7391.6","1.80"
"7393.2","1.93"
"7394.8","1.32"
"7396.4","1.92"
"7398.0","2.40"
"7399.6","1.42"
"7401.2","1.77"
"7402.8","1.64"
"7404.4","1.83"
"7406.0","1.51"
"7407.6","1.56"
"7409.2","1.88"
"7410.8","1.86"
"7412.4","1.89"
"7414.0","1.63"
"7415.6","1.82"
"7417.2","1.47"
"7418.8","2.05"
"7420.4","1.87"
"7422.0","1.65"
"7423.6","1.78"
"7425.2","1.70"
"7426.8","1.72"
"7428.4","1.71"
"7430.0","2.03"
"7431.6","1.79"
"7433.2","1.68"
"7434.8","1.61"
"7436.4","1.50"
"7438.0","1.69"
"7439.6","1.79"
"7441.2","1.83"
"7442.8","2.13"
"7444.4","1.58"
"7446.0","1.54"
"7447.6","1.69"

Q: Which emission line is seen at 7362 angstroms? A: [N II] 6583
